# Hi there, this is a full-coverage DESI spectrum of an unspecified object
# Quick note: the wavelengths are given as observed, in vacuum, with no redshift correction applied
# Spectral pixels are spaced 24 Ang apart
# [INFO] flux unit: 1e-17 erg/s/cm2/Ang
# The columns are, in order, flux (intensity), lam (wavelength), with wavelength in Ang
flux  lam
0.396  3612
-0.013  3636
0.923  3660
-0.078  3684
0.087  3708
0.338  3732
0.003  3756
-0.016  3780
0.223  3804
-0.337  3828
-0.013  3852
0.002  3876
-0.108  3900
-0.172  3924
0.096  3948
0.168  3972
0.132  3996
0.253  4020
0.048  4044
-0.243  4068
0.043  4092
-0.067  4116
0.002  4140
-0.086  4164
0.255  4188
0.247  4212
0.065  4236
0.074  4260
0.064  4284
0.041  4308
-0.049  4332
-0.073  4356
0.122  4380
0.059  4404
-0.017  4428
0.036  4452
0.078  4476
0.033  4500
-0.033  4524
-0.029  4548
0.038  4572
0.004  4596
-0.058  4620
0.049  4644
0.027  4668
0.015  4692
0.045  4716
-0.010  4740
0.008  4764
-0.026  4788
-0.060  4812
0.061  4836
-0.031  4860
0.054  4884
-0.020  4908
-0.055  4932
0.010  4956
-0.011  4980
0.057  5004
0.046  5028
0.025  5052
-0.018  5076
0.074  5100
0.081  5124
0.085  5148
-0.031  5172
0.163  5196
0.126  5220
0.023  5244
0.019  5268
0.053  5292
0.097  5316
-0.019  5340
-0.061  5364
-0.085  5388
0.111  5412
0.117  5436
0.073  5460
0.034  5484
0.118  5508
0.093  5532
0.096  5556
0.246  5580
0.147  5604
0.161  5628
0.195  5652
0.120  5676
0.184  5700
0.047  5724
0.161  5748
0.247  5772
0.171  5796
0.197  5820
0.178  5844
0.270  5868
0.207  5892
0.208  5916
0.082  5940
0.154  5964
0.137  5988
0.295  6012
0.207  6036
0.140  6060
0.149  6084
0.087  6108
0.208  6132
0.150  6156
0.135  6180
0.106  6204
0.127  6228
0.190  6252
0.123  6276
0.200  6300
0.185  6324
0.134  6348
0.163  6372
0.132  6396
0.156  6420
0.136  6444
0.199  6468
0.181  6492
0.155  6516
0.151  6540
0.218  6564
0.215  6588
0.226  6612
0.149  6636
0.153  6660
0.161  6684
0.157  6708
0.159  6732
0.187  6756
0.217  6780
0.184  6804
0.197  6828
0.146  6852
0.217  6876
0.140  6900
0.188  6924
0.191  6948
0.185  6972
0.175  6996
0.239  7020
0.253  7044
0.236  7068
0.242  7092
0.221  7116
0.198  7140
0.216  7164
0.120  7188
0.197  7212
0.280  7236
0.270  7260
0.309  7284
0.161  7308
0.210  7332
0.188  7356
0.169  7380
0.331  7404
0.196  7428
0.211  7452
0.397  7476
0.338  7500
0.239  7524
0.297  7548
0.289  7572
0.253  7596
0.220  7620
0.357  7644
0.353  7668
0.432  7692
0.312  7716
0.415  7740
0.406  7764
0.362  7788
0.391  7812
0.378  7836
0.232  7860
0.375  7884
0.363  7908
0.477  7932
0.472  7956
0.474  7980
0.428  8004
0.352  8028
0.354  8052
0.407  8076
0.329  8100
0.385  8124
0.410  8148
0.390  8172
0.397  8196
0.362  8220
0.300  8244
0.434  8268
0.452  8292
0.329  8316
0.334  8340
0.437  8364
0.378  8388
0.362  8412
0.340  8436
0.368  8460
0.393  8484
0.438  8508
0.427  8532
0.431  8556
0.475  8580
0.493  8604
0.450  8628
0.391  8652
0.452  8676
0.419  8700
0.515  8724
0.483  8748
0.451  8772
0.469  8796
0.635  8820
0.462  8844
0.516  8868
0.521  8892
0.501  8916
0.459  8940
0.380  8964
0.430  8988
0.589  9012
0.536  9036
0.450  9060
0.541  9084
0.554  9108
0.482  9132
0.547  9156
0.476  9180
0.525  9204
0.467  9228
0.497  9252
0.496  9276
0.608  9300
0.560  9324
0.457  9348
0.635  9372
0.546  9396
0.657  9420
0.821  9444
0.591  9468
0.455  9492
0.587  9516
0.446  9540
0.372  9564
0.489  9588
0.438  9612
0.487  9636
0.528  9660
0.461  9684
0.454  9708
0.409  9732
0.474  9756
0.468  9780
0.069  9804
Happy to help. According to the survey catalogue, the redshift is 0.91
